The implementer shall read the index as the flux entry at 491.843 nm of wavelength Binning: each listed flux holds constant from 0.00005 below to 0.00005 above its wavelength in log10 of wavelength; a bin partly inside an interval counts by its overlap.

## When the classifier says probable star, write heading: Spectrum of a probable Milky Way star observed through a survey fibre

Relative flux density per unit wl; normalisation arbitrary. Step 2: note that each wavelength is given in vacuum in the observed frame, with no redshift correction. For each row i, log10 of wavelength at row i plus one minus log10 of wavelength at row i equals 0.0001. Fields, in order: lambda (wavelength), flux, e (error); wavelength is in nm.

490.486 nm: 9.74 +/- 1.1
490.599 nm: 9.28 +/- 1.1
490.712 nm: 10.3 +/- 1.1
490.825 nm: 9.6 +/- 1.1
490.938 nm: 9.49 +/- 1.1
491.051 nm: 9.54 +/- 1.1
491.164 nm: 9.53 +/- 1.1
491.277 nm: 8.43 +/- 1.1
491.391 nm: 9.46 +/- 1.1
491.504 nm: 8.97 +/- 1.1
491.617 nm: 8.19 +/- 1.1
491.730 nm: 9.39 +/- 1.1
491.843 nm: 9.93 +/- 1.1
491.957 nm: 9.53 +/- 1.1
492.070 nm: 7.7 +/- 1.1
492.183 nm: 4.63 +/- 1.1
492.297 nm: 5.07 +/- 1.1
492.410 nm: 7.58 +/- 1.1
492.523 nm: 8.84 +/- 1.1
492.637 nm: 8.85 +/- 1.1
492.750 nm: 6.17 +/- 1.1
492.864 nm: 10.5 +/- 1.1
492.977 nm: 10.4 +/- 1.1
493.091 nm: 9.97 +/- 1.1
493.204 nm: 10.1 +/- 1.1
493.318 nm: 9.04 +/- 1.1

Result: 9.93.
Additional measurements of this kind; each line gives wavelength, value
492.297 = 5.07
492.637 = 8.85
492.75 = 6.17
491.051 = 9.54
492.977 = 10.4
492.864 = 10.5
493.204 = 10.1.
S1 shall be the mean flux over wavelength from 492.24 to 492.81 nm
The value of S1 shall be 7.31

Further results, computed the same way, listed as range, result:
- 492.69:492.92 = 8.33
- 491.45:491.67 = 8.59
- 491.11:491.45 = 9.12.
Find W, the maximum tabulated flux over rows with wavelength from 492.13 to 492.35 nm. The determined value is 5.07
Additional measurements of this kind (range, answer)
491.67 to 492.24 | 9.93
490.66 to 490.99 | 10.3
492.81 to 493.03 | 10.5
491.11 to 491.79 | 9.53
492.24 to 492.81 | 8.85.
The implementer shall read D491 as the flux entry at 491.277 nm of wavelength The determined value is 8.43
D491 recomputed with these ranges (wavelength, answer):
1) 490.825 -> 9.6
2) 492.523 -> 8.84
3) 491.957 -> 9.53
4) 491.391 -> 9.46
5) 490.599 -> 9.28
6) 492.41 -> 7.58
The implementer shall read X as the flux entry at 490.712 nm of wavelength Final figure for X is 10.3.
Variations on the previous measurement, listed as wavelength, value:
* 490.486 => 9.74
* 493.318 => 9.04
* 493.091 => 9.97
